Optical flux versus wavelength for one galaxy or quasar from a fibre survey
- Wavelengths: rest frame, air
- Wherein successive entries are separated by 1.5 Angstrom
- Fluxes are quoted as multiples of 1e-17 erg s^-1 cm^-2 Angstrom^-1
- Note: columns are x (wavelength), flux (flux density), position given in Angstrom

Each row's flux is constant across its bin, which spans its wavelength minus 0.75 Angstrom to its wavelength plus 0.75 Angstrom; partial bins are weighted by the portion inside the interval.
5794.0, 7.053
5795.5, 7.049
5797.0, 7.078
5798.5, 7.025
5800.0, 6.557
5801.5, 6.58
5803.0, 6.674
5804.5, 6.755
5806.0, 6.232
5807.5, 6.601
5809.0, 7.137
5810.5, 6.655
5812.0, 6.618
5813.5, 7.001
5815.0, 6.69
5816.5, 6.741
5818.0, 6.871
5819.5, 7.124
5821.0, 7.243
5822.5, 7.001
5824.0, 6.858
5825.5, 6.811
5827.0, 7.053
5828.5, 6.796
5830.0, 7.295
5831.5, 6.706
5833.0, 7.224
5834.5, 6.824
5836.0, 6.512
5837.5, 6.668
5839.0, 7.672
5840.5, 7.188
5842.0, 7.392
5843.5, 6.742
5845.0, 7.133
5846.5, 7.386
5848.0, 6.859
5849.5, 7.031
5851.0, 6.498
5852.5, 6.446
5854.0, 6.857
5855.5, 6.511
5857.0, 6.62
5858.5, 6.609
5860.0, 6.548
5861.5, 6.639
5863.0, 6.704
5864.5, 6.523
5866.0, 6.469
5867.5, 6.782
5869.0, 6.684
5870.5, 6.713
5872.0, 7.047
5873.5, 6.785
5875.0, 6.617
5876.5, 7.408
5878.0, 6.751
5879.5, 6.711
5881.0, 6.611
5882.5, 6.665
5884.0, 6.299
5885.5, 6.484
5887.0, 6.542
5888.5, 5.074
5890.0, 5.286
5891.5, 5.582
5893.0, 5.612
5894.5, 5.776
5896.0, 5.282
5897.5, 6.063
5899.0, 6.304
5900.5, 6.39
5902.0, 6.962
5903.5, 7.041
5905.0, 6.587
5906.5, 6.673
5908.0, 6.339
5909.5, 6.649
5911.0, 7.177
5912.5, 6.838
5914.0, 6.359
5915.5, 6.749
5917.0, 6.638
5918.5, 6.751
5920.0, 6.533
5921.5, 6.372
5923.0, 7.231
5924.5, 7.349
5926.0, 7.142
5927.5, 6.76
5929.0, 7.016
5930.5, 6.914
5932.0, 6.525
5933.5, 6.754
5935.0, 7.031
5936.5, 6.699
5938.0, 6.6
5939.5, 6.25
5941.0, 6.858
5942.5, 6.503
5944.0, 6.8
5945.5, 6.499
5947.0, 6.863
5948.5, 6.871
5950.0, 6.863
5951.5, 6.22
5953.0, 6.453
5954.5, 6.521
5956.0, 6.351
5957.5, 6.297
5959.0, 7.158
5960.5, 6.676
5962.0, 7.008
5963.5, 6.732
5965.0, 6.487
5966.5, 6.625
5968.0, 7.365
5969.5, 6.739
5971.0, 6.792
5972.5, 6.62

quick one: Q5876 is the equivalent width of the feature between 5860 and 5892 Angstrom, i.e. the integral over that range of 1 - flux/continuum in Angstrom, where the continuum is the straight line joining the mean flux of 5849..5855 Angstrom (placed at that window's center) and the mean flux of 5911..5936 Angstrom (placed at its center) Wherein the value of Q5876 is 1.1 Angstrom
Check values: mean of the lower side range 6.69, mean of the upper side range 6.82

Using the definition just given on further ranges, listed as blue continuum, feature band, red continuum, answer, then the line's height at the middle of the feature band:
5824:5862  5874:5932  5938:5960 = 1.81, 6.73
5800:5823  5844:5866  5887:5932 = -0.29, 6.64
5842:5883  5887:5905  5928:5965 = 1.97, 6.73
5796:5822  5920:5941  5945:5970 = -0.31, 6.71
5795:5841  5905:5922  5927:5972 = 0.27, 6.75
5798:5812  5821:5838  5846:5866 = -0.56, 6.69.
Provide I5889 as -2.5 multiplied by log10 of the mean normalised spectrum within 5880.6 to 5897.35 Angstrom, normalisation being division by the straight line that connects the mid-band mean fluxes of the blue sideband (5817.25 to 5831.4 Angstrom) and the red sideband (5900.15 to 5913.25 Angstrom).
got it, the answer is 0.15 mag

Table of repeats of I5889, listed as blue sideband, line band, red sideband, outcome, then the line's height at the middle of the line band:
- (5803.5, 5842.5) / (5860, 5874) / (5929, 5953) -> 0.02 mag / 6.82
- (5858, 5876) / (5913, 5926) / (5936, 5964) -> -0.02 mag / 6.66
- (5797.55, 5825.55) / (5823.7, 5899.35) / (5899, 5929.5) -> 0.03 mag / 6.78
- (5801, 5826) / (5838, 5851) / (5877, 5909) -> -0.09 mag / 6.59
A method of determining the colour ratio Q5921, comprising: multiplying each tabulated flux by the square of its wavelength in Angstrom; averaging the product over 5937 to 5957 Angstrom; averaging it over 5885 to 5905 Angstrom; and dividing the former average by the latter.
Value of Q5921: 1.11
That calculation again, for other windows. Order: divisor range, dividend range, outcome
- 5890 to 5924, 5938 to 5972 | 1.05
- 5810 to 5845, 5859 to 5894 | 0.94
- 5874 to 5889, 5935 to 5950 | 1.04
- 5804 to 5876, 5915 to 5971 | 1.02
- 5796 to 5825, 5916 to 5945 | 1.04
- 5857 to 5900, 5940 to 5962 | 1.07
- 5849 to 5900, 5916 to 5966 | 1.07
